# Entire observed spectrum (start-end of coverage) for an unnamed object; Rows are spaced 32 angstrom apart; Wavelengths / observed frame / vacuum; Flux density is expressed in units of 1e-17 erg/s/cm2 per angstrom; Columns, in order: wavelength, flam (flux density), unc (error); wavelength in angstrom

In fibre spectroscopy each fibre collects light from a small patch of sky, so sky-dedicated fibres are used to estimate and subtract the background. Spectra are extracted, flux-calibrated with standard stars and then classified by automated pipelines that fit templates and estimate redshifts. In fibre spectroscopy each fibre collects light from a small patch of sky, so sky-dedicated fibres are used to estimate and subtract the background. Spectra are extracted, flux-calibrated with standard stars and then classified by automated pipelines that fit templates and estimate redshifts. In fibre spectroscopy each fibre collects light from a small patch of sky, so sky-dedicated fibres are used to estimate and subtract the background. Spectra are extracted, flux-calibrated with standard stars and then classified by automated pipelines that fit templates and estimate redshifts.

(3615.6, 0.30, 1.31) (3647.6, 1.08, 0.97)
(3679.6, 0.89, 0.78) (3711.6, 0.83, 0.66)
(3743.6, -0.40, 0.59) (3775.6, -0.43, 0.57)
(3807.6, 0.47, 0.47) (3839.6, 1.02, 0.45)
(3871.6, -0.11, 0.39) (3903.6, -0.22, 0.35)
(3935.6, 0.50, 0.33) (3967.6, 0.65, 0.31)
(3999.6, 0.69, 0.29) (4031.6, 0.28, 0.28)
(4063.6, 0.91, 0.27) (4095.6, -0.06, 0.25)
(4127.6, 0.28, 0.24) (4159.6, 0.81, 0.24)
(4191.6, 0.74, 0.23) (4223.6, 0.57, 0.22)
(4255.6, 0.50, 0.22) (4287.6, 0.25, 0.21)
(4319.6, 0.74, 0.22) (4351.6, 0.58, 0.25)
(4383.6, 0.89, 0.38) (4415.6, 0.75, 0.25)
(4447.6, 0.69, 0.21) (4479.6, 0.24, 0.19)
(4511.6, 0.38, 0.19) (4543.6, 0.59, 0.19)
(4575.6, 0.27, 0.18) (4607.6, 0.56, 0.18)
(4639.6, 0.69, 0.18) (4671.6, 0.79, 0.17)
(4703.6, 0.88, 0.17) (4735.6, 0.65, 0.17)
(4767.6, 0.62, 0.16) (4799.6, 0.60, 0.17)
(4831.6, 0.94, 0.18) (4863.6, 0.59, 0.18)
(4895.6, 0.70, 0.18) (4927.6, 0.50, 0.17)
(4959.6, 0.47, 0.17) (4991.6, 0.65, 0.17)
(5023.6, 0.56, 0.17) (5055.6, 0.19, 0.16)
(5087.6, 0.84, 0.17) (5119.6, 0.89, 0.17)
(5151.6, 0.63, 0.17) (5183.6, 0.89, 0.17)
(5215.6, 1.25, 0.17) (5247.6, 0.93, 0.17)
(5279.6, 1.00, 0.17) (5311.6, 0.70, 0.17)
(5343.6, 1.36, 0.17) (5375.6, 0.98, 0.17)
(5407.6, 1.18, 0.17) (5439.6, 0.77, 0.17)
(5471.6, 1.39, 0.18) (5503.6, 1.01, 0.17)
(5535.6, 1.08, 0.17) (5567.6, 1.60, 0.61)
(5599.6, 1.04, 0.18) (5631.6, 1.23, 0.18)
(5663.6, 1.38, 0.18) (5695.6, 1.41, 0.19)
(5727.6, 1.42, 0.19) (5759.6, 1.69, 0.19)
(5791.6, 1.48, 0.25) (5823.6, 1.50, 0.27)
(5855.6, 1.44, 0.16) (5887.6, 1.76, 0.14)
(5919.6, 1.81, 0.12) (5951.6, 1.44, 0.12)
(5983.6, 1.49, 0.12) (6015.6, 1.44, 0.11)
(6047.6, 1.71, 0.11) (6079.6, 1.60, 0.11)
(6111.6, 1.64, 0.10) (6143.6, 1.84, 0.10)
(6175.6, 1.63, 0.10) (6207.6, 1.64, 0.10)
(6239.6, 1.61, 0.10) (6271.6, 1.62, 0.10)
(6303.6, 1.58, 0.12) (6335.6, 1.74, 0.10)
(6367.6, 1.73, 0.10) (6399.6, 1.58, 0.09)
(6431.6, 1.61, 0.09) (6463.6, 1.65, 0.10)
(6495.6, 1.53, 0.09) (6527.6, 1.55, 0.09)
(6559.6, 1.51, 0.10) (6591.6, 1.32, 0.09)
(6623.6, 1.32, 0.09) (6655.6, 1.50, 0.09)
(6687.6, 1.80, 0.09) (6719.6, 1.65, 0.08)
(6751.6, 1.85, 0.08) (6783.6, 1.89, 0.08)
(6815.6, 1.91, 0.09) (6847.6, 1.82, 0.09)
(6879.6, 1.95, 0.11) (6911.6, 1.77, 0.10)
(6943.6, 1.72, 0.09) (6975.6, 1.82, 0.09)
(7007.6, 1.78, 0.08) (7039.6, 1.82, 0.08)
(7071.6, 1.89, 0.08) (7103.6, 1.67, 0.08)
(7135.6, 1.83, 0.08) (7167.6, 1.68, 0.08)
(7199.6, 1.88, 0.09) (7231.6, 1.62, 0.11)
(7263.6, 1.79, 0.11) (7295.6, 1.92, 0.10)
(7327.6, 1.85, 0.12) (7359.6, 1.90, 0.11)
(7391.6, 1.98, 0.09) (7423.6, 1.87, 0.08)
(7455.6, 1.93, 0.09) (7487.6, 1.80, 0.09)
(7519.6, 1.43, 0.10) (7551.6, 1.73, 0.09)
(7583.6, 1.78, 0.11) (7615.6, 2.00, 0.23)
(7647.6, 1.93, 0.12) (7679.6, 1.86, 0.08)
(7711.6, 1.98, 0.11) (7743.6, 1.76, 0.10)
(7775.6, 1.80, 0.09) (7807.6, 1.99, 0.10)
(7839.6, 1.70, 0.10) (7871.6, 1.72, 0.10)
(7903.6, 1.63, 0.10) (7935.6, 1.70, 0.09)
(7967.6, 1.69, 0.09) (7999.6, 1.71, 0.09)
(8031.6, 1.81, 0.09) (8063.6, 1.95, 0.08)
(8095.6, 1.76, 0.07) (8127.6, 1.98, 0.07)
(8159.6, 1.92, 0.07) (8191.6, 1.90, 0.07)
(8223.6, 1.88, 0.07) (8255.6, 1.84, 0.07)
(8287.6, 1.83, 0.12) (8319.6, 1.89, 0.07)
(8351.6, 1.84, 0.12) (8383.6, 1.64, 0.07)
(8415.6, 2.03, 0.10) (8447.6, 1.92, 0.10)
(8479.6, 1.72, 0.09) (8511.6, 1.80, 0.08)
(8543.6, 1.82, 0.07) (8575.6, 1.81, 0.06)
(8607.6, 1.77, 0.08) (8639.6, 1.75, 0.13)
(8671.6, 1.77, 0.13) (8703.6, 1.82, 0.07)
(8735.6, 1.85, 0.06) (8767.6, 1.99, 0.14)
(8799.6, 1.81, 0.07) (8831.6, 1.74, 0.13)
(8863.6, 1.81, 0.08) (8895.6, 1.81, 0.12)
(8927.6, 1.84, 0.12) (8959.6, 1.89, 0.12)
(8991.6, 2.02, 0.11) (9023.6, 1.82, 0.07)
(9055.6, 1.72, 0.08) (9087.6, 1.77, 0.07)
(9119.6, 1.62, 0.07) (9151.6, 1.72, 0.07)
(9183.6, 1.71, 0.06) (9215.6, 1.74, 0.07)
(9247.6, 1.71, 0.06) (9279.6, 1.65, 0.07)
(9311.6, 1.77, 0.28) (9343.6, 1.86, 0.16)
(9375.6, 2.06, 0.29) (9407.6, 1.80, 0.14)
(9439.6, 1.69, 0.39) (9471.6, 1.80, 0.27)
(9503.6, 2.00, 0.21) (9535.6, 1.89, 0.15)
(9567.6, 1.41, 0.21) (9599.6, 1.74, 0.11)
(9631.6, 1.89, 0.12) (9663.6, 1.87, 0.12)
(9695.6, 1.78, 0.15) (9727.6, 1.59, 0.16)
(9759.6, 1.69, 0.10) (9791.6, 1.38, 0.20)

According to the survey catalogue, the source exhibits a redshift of 0.276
